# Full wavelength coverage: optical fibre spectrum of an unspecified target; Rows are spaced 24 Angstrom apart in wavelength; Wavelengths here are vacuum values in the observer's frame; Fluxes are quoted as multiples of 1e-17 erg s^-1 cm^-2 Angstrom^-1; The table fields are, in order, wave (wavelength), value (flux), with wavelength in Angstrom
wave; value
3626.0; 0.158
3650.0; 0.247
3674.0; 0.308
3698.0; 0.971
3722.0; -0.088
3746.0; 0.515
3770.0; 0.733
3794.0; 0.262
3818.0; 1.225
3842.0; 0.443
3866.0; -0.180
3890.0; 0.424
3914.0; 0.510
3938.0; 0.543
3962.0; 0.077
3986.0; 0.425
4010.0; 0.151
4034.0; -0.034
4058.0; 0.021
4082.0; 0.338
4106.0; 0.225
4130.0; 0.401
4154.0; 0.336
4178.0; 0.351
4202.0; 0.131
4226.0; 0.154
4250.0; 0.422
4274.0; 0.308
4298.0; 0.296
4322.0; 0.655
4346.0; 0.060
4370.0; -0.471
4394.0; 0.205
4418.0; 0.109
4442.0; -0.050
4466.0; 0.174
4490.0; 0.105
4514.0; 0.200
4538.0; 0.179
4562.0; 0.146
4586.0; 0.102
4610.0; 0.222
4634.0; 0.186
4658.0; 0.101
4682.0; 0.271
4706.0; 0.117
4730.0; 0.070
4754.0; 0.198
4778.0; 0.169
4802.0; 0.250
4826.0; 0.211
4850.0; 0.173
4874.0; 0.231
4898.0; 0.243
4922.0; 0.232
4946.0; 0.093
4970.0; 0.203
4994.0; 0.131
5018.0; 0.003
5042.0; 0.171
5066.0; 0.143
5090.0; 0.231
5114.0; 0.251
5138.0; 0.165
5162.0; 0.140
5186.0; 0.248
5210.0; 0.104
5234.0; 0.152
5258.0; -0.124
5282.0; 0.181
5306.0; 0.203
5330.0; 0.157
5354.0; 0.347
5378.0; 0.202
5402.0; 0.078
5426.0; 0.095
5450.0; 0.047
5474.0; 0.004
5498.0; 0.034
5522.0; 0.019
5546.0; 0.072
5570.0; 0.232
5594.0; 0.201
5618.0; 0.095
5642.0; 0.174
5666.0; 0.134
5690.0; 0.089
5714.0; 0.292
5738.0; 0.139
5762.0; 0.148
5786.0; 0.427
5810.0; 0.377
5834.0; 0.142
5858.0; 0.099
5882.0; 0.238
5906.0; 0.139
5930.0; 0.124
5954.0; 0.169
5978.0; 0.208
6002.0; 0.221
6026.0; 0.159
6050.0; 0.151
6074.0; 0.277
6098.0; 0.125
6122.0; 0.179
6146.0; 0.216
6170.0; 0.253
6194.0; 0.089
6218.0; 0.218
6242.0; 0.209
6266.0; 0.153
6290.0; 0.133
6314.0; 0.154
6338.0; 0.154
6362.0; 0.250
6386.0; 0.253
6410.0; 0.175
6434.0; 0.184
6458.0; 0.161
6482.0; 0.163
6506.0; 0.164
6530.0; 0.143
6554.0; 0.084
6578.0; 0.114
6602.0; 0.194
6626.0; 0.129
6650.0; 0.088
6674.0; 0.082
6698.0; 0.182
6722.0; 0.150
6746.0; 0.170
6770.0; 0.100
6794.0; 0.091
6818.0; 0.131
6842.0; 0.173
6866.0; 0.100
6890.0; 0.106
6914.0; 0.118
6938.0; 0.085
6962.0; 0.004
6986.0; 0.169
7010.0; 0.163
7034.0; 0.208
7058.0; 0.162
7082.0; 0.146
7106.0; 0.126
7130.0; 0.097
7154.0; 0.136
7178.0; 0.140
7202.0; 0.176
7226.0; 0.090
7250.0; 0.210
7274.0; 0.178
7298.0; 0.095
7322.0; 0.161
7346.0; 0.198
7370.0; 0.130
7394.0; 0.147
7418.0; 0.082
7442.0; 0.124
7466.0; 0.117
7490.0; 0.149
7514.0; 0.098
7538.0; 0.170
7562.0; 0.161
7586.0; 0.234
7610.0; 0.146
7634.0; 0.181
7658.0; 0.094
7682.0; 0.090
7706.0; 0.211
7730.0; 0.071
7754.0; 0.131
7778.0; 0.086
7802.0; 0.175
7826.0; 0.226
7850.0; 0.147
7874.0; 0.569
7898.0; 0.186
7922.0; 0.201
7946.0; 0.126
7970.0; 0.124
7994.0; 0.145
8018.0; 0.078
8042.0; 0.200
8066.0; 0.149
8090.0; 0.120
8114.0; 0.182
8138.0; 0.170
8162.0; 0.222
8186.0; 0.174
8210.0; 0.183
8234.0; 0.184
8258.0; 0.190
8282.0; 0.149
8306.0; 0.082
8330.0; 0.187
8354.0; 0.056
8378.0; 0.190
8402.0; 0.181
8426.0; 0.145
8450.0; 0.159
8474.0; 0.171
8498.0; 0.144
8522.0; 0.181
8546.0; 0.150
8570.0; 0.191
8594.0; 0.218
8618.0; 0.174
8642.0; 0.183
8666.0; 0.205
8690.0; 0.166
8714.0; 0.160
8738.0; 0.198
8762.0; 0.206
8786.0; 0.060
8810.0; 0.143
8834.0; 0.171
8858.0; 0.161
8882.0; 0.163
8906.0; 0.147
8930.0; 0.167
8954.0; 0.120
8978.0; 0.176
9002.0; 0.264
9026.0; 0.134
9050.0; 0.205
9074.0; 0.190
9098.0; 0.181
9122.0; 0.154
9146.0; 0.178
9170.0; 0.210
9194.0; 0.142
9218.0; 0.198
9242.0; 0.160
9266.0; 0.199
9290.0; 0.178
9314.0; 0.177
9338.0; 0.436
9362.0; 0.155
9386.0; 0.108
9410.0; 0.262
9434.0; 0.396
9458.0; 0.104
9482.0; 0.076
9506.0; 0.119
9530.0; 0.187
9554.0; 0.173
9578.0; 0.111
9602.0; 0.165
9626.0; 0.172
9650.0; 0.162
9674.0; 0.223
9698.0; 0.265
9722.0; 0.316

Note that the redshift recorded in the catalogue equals 1.111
